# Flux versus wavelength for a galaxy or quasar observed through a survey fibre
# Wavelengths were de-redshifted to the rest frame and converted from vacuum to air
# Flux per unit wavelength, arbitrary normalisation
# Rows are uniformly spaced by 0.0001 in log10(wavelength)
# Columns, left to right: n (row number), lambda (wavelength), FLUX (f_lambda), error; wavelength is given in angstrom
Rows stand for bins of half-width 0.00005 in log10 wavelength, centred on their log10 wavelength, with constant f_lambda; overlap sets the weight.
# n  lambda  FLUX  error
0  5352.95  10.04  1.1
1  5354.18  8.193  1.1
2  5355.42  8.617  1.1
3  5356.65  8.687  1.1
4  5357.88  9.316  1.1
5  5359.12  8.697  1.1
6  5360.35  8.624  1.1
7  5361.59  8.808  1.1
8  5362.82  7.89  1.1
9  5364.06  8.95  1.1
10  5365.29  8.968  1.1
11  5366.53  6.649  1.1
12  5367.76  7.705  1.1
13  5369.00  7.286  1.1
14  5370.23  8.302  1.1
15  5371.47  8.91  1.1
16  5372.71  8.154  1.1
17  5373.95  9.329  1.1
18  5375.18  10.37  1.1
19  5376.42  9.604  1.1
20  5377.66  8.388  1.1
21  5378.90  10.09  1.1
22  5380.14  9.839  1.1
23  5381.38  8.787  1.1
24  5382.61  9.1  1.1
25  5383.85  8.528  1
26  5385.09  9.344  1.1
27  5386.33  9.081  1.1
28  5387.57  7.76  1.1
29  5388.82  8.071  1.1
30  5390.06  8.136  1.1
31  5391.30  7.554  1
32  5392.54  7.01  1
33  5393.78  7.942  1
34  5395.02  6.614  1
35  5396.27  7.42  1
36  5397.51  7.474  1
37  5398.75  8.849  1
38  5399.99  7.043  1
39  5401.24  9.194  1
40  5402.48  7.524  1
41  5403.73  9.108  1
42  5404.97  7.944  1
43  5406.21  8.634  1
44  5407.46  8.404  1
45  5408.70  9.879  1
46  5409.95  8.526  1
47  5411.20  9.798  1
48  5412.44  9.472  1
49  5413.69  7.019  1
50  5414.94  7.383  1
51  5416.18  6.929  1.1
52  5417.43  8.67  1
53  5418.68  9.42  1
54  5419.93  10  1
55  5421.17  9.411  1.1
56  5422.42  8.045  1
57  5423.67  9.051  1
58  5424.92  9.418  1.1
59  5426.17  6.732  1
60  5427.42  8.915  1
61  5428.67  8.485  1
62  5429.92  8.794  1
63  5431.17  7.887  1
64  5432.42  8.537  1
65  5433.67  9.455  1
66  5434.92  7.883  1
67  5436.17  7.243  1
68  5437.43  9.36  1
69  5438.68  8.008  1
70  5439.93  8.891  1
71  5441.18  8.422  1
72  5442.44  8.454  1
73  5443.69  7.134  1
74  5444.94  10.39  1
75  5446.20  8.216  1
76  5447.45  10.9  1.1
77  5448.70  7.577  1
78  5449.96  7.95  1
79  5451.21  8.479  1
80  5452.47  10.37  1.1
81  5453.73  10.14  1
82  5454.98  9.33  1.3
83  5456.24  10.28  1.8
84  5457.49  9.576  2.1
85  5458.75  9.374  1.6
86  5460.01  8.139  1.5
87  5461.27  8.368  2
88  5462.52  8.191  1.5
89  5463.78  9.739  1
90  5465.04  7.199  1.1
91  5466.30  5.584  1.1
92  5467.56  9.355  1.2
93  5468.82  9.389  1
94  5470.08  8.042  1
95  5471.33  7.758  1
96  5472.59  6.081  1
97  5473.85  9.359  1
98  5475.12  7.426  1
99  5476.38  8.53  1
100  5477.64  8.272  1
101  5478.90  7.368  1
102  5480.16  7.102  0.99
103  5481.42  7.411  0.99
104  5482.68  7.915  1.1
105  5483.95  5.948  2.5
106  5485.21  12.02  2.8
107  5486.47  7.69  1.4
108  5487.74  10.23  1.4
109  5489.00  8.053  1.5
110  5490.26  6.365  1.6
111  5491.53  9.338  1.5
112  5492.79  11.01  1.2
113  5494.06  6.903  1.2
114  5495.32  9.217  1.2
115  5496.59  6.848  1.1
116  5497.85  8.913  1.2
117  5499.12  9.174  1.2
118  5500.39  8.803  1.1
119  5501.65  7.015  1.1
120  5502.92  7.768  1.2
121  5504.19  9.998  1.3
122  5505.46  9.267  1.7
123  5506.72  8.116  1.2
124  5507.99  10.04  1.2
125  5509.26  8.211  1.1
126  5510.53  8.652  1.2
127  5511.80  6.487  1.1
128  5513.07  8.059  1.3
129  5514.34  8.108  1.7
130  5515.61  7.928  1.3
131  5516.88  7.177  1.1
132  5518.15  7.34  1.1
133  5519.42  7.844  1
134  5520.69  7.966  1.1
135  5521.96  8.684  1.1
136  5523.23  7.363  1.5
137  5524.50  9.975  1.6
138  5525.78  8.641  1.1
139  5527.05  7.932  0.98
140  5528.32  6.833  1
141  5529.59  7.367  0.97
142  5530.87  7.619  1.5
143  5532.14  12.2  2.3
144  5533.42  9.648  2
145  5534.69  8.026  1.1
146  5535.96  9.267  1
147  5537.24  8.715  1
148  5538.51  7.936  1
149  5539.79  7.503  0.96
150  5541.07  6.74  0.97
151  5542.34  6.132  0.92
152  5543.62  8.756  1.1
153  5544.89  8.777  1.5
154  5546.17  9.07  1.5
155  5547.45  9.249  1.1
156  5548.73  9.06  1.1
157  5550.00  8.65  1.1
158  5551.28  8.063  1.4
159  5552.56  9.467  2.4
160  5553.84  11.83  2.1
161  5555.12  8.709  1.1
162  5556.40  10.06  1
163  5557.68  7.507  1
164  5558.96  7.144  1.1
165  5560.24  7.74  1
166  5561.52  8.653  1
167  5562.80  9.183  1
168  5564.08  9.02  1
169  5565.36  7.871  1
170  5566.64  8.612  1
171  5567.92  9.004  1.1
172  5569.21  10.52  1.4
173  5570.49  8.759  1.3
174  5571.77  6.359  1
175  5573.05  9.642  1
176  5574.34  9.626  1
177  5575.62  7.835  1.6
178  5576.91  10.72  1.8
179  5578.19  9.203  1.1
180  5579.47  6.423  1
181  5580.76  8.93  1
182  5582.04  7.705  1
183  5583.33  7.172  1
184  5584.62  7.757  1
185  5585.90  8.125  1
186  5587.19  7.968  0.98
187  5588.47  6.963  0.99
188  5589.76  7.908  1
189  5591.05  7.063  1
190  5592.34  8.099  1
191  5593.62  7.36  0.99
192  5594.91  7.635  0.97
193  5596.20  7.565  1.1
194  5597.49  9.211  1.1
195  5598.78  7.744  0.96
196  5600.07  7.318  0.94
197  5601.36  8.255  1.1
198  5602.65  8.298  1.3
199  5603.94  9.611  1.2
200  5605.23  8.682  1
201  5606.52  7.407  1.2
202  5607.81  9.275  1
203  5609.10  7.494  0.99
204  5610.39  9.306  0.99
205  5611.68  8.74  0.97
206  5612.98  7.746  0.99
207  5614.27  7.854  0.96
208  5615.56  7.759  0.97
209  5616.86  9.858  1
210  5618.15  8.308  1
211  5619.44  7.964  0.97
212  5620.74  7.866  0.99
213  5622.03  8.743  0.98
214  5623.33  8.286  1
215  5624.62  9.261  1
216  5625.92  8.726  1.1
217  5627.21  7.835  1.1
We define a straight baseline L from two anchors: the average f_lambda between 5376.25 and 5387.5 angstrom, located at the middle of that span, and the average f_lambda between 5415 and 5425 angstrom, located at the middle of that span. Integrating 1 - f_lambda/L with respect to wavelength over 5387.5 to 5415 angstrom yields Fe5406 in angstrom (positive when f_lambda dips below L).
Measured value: 2.4 angstrom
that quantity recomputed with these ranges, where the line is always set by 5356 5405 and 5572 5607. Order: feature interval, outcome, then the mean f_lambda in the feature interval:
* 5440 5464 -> -1.9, 8.99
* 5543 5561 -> -1.5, 8.86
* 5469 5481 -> 0.7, 7.83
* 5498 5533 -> -0.4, 8.33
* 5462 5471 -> 0.1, 8.2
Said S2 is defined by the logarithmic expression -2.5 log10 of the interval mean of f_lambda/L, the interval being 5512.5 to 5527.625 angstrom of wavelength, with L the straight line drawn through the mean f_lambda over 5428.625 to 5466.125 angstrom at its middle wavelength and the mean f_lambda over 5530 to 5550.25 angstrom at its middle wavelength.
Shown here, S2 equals 0.07 mag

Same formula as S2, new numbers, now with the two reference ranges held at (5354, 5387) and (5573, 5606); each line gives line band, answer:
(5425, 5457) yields -0.02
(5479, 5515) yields 0.01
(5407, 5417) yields 0.03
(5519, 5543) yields 0.01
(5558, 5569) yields -0.03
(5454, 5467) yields -0.01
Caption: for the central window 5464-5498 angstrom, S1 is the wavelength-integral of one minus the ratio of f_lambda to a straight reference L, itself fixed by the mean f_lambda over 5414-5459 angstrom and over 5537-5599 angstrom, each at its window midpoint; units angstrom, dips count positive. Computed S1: 1.9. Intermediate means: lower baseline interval 8.74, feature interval 8.13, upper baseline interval 8.36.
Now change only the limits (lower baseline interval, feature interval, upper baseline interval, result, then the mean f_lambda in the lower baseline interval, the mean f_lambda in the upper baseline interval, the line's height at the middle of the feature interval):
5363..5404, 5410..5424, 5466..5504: -0.53 angstrom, 8.38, 8.21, 8.33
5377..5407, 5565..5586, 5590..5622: -0.75 angstrom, 8.31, 8.19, 8.21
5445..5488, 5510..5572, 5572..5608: -0.94 angstrom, 8.52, 8.16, 8.3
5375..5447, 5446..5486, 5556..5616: -0.23 angstrom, 8.5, 8.27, 8.43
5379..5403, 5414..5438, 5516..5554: -0.64 angstrom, 8.22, 8.42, 8.27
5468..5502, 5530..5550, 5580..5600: -1.40 angstrom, 8.25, 7.79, 8.01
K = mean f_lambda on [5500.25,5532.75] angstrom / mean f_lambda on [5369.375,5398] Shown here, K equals 0.97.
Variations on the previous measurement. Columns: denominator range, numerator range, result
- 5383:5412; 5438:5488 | 1.03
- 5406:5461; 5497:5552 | 0.95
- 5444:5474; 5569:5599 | 0.94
